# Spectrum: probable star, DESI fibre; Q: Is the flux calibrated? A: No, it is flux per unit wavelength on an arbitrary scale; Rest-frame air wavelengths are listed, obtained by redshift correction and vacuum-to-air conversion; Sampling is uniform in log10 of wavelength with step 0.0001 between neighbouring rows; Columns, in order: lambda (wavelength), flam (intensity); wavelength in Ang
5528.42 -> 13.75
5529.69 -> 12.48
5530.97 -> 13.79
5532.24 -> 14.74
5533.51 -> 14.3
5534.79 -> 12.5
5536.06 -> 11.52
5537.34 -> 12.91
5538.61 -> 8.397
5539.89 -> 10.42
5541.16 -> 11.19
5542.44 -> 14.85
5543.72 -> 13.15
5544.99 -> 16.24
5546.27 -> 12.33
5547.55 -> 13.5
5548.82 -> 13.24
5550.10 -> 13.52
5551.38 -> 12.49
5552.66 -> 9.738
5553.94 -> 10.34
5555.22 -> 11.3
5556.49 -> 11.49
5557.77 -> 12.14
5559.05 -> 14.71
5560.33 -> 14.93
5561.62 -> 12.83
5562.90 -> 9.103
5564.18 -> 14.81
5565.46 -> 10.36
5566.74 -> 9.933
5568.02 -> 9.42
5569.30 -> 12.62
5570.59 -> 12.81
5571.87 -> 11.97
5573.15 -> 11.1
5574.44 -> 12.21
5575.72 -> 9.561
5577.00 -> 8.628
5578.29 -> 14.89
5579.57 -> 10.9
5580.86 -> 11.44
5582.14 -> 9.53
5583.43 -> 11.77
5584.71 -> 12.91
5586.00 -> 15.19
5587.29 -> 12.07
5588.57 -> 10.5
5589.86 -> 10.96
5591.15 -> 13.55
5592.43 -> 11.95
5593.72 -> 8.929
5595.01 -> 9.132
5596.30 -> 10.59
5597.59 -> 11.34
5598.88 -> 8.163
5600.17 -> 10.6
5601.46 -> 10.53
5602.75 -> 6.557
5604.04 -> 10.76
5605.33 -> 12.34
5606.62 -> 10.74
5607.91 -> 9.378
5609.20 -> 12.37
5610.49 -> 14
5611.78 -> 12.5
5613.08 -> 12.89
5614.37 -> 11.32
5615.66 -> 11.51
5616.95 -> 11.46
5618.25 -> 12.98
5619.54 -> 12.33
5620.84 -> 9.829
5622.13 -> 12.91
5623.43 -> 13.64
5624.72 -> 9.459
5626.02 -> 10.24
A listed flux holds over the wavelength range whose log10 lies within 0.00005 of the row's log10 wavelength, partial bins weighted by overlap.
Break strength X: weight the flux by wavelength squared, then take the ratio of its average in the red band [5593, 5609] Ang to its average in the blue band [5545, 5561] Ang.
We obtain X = 0.81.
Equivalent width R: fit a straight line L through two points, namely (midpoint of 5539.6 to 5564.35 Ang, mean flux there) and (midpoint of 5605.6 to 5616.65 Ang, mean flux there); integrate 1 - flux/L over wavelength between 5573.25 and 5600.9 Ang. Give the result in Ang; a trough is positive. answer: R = 2.24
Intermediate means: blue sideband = 12.6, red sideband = 11.9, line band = 11.2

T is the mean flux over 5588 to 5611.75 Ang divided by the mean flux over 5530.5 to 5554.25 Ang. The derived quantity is 0.85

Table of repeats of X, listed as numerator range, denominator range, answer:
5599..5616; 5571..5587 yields 0.96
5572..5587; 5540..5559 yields 0.94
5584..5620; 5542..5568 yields 0.93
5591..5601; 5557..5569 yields 0.87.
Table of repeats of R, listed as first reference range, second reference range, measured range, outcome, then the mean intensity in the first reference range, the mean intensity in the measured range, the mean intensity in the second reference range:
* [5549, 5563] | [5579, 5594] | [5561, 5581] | 0.92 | 12.2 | 11.4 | 11.7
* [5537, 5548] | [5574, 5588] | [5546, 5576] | 0.47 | 12.5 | 12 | 11.7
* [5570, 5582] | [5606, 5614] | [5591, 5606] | 1.92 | 11.4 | 10.3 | 12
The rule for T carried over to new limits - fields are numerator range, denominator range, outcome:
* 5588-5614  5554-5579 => 0.92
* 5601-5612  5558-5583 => 0.94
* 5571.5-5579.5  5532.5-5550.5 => 0.89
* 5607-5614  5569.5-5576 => 1.04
